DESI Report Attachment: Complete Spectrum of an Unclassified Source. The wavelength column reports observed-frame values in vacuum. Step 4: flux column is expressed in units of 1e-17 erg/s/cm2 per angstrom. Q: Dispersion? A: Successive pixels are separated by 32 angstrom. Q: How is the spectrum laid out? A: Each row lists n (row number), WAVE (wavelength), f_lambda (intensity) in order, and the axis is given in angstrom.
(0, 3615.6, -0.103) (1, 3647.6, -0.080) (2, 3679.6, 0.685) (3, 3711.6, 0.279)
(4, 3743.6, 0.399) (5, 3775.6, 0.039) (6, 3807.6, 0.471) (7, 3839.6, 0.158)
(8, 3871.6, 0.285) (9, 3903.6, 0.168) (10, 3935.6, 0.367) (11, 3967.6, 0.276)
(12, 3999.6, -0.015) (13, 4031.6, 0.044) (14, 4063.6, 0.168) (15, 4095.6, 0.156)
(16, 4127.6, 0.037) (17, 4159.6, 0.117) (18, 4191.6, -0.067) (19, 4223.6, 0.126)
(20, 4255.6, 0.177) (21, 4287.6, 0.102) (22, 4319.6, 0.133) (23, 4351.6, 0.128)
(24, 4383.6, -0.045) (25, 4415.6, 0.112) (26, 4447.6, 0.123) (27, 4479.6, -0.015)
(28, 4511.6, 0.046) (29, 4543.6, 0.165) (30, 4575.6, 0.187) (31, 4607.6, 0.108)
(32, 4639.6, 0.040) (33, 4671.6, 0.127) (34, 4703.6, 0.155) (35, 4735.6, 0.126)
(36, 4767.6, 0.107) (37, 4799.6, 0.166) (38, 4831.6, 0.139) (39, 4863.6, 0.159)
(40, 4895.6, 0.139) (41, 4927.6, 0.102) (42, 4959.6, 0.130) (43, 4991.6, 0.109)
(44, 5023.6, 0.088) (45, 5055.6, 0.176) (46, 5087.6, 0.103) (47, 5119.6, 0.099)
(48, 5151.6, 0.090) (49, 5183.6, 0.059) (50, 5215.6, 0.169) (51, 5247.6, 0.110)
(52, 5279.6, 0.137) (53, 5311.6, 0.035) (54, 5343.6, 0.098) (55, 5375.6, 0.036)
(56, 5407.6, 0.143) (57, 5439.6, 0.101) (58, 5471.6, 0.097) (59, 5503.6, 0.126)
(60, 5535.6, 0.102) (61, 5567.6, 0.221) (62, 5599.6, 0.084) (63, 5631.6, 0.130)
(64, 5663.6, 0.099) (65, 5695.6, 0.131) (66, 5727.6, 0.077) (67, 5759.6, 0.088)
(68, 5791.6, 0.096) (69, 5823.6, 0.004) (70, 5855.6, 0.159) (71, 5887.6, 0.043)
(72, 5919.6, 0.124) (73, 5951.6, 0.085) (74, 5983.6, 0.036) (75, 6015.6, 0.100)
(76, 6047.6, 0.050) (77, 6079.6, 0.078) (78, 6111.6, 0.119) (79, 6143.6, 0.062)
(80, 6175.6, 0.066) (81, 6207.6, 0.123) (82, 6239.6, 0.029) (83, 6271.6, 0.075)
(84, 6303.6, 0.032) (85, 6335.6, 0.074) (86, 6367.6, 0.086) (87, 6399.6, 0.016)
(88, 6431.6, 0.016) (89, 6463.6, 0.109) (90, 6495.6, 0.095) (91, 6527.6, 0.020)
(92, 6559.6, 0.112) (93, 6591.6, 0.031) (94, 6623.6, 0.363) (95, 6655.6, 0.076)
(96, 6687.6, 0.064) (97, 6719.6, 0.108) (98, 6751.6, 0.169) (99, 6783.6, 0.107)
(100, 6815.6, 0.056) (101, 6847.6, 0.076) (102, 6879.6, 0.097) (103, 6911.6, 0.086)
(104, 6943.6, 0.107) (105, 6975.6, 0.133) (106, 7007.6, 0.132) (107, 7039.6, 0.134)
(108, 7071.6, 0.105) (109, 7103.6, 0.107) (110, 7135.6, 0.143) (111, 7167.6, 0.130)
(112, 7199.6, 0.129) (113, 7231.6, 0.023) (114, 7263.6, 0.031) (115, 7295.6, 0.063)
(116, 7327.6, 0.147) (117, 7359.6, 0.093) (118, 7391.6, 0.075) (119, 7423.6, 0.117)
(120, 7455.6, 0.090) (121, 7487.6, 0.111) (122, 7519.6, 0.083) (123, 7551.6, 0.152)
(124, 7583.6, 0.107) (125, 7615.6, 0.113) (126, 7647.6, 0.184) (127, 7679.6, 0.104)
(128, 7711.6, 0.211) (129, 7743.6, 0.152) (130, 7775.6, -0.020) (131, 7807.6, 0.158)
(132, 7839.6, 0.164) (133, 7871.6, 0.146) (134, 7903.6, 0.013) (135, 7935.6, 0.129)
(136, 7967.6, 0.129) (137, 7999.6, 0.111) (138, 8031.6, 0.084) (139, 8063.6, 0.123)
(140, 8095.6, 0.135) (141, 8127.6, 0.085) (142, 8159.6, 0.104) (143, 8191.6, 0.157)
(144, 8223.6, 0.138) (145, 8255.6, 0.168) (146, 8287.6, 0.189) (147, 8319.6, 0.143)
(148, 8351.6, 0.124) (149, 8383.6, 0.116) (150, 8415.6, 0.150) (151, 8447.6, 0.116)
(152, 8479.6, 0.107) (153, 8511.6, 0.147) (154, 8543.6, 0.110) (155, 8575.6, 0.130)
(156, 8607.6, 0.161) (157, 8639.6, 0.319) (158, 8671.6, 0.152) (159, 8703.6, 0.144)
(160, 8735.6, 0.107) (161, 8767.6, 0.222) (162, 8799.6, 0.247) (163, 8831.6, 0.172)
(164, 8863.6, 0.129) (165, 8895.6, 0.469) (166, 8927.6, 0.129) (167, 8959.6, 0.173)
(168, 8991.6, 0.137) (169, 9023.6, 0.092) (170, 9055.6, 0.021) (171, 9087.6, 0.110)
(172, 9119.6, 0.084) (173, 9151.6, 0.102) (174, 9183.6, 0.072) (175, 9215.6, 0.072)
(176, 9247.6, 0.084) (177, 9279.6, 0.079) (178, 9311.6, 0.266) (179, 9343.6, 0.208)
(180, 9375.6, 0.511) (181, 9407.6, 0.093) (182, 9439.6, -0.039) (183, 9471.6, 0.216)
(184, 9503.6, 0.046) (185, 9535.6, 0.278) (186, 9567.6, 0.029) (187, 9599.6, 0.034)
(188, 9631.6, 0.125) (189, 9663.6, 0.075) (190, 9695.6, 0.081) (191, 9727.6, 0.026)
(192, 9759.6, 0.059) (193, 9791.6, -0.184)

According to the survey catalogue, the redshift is 0.77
